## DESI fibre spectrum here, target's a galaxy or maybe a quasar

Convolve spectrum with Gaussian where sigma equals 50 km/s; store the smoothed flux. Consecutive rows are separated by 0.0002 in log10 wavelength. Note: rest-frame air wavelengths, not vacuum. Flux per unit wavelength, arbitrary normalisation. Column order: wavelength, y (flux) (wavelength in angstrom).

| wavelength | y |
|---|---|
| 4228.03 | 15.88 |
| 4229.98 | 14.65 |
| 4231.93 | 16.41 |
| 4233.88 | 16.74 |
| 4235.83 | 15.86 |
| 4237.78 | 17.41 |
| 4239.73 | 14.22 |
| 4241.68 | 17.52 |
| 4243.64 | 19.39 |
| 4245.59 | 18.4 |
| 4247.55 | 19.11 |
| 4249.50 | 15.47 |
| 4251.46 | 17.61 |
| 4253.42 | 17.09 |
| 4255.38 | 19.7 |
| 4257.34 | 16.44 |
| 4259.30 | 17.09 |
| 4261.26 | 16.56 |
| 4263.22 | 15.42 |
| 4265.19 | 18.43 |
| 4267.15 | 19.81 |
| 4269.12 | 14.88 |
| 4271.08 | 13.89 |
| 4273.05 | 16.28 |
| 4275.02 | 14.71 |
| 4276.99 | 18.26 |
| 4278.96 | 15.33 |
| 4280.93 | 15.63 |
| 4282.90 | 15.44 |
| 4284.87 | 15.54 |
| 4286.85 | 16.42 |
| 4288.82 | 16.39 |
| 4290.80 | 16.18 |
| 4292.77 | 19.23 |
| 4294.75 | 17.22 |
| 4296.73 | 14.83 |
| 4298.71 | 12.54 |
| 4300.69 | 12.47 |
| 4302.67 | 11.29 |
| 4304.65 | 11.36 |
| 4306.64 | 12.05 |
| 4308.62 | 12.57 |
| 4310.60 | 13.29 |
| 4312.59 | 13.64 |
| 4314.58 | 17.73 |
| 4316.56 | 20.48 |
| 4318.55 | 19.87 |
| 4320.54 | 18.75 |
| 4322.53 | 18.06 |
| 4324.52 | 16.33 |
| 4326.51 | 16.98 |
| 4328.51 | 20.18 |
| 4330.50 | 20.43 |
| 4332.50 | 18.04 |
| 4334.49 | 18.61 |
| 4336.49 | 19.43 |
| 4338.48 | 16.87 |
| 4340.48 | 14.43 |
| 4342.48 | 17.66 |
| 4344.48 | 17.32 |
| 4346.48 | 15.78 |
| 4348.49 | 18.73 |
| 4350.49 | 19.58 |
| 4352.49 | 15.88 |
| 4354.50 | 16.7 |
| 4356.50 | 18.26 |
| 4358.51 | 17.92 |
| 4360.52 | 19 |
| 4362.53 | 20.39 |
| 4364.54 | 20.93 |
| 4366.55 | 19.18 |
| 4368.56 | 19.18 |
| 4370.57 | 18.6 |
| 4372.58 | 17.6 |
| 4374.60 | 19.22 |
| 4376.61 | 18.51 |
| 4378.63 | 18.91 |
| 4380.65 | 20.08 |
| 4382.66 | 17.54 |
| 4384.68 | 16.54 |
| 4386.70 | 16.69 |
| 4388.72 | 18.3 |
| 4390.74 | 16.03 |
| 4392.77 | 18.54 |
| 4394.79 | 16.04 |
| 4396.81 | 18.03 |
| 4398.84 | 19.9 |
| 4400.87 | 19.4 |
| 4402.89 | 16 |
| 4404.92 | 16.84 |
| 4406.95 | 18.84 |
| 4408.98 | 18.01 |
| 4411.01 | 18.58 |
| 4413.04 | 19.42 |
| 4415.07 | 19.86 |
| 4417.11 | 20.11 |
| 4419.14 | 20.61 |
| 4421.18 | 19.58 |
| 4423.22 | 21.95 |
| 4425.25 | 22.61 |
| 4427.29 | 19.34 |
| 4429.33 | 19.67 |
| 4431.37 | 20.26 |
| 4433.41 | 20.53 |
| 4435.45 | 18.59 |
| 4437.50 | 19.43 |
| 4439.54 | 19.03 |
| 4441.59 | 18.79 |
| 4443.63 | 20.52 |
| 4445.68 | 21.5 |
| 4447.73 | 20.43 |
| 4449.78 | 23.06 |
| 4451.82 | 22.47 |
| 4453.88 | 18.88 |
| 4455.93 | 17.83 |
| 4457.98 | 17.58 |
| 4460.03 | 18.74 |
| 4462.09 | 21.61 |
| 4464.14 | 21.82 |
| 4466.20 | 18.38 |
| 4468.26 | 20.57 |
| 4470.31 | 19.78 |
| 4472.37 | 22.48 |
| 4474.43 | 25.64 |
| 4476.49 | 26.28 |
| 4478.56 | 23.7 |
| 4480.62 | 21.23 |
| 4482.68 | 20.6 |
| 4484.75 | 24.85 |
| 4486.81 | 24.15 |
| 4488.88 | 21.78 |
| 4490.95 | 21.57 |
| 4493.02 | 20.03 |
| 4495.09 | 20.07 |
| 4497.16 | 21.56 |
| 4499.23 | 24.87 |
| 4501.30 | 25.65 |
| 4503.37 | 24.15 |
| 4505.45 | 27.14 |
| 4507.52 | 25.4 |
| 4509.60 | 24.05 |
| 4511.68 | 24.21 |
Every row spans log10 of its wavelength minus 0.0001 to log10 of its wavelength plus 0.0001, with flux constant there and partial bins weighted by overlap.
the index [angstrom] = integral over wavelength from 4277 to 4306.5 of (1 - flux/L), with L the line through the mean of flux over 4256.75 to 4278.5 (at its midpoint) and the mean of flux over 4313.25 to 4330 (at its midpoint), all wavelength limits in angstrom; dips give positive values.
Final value 4.0 angstrom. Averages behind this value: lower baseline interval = 16.5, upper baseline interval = 18.5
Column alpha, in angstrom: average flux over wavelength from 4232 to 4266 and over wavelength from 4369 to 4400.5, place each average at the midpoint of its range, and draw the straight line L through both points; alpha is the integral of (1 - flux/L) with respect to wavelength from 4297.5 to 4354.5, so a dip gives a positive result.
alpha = 4.0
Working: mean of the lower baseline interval 17.2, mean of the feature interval 16.4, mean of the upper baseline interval 18.1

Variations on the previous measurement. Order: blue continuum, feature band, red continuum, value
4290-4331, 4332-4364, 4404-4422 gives -1.4 angstrom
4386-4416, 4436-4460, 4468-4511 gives 1.0 angstrom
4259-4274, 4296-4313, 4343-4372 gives 4.6 angstrom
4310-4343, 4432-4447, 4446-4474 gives 0.2 angstrom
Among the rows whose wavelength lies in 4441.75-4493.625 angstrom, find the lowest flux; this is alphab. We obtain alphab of 17.58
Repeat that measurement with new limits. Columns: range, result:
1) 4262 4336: 11.29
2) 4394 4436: 16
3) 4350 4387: 15.88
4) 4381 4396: 16.03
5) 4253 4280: 13.89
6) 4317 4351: 14.43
